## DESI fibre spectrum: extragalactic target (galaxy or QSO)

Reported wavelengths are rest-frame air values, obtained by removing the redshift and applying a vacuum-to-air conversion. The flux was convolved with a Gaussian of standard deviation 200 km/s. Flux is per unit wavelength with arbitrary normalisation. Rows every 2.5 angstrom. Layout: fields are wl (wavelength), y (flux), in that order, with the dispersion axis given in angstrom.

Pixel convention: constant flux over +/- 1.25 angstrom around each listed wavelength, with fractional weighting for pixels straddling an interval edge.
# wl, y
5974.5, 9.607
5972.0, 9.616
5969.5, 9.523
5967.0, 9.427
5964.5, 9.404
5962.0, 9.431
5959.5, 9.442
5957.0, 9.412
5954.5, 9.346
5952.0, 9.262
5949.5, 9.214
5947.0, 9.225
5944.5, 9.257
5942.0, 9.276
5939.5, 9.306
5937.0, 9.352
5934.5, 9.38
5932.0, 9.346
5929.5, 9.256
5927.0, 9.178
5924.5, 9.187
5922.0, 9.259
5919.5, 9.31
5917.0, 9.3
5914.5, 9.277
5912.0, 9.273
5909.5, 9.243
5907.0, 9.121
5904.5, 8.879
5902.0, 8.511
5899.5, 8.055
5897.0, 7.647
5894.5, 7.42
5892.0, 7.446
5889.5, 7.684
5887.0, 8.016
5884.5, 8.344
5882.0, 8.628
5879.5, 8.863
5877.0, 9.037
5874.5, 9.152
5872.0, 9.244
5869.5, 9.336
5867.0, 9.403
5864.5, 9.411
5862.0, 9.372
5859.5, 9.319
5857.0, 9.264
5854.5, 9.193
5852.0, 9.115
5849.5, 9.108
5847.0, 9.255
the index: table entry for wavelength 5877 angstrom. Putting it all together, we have 9.037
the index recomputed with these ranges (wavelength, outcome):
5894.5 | 7.42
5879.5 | 8.863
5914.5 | 9.277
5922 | 9.259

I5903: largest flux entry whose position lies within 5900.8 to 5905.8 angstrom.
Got 8.879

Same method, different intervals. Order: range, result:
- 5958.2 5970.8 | 9.523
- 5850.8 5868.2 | 9.411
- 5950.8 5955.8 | 9.346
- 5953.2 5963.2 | 9.442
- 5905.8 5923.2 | 9.31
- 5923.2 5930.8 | 9.256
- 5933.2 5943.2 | 9.38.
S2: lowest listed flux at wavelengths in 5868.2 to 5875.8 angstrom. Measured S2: 9.152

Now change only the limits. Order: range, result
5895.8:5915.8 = 7.647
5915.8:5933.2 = 9.178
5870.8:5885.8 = 8.344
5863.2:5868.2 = 9.403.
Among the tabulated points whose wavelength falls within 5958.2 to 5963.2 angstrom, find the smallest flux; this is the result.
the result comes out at 9.431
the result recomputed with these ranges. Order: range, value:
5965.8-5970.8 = 9.427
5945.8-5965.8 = 9.214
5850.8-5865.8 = 9.115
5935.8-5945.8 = 9.257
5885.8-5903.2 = 7.42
